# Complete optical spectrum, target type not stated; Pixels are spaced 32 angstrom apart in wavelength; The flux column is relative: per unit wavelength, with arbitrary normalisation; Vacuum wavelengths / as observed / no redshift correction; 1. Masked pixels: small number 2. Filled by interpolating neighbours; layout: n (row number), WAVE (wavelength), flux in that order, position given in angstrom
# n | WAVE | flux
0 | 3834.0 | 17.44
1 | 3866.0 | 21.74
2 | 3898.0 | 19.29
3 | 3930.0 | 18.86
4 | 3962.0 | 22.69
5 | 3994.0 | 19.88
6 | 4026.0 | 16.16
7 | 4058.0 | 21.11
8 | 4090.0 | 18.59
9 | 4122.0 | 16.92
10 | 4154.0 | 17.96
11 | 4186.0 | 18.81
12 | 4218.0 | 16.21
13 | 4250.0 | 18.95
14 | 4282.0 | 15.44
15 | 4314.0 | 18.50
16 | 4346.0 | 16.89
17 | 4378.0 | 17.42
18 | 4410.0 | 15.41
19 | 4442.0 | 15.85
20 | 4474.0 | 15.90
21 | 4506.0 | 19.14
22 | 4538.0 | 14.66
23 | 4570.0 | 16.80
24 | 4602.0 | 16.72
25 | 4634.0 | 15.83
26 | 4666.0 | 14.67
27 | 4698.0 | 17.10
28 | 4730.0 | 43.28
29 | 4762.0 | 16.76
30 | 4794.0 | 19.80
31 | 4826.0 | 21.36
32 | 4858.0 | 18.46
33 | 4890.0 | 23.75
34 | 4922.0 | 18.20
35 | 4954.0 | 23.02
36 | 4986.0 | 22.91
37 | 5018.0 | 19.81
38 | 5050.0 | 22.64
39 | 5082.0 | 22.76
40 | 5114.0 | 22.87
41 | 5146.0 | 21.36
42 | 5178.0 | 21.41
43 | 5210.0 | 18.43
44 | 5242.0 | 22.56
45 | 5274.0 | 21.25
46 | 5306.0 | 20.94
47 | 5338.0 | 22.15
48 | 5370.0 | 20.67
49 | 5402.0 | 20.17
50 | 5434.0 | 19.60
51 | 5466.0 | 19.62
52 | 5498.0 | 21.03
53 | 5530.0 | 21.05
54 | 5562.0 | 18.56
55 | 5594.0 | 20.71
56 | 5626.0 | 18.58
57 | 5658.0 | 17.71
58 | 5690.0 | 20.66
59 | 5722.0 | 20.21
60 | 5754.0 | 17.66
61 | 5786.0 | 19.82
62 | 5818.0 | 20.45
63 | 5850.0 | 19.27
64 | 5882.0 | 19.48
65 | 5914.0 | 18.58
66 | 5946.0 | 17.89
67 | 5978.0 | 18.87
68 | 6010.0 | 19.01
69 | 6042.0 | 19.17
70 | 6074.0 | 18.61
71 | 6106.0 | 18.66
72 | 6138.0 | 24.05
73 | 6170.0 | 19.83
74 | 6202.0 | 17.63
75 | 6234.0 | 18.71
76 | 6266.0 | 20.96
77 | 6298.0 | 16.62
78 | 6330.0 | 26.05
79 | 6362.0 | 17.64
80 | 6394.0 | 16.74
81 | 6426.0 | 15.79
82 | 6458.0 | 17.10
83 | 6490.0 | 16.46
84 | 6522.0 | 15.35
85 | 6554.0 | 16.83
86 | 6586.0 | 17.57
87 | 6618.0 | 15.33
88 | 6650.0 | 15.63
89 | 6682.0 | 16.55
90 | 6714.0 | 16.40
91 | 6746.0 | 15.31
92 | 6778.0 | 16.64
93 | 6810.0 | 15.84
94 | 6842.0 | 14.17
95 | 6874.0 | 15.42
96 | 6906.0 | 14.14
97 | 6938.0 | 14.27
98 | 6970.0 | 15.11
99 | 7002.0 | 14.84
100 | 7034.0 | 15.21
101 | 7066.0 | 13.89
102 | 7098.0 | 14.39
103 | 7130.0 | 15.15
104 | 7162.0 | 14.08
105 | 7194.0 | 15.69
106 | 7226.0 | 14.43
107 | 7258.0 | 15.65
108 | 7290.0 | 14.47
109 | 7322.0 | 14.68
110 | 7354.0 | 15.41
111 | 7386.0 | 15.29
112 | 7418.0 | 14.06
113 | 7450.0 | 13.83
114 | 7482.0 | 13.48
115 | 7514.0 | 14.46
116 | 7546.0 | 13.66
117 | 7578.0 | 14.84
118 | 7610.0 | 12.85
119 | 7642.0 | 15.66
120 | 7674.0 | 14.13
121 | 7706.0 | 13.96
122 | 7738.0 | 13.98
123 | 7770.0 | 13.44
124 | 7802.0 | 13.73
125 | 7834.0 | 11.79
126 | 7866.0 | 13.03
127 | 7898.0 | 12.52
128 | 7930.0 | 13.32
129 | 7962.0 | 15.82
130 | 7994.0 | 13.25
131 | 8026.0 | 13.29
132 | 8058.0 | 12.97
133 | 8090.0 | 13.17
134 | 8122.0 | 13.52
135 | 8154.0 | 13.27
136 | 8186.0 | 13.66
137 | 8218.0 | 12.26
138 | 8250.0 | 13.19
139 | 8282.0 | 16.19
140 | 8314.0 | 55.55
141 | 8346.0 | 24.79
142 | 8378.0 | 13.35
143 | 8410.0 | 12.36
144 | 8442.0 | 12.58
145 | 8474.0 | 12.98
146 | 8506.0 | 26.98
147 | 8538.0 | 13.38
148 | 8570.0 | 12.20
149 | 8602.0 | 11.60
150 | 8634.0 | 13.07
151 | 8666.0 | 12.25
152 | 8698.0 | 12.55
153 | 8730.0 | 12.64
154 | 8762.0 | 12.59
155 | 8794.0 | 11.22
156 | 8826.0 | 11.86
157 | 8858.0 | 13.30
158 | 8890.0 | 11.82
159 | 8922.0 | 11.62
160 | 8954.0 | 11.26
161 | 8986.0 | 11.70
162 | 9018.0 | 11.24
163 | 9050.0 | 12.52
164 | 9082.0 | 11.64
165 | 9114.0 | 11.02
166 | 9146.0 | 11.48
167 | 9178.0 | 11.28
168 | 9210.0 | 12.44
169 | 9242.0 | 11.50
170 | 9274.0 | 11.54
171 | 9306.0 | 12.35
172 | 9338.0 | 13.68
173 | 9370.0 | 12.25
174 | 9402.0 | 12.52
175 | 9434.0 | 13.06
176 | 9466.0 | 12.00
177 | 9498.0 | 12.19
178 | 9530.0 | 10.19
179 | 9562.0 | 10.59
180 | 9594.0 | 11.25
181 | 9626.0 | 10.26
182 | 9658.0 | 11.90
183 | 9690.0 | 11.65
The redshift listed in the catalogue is 0.265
